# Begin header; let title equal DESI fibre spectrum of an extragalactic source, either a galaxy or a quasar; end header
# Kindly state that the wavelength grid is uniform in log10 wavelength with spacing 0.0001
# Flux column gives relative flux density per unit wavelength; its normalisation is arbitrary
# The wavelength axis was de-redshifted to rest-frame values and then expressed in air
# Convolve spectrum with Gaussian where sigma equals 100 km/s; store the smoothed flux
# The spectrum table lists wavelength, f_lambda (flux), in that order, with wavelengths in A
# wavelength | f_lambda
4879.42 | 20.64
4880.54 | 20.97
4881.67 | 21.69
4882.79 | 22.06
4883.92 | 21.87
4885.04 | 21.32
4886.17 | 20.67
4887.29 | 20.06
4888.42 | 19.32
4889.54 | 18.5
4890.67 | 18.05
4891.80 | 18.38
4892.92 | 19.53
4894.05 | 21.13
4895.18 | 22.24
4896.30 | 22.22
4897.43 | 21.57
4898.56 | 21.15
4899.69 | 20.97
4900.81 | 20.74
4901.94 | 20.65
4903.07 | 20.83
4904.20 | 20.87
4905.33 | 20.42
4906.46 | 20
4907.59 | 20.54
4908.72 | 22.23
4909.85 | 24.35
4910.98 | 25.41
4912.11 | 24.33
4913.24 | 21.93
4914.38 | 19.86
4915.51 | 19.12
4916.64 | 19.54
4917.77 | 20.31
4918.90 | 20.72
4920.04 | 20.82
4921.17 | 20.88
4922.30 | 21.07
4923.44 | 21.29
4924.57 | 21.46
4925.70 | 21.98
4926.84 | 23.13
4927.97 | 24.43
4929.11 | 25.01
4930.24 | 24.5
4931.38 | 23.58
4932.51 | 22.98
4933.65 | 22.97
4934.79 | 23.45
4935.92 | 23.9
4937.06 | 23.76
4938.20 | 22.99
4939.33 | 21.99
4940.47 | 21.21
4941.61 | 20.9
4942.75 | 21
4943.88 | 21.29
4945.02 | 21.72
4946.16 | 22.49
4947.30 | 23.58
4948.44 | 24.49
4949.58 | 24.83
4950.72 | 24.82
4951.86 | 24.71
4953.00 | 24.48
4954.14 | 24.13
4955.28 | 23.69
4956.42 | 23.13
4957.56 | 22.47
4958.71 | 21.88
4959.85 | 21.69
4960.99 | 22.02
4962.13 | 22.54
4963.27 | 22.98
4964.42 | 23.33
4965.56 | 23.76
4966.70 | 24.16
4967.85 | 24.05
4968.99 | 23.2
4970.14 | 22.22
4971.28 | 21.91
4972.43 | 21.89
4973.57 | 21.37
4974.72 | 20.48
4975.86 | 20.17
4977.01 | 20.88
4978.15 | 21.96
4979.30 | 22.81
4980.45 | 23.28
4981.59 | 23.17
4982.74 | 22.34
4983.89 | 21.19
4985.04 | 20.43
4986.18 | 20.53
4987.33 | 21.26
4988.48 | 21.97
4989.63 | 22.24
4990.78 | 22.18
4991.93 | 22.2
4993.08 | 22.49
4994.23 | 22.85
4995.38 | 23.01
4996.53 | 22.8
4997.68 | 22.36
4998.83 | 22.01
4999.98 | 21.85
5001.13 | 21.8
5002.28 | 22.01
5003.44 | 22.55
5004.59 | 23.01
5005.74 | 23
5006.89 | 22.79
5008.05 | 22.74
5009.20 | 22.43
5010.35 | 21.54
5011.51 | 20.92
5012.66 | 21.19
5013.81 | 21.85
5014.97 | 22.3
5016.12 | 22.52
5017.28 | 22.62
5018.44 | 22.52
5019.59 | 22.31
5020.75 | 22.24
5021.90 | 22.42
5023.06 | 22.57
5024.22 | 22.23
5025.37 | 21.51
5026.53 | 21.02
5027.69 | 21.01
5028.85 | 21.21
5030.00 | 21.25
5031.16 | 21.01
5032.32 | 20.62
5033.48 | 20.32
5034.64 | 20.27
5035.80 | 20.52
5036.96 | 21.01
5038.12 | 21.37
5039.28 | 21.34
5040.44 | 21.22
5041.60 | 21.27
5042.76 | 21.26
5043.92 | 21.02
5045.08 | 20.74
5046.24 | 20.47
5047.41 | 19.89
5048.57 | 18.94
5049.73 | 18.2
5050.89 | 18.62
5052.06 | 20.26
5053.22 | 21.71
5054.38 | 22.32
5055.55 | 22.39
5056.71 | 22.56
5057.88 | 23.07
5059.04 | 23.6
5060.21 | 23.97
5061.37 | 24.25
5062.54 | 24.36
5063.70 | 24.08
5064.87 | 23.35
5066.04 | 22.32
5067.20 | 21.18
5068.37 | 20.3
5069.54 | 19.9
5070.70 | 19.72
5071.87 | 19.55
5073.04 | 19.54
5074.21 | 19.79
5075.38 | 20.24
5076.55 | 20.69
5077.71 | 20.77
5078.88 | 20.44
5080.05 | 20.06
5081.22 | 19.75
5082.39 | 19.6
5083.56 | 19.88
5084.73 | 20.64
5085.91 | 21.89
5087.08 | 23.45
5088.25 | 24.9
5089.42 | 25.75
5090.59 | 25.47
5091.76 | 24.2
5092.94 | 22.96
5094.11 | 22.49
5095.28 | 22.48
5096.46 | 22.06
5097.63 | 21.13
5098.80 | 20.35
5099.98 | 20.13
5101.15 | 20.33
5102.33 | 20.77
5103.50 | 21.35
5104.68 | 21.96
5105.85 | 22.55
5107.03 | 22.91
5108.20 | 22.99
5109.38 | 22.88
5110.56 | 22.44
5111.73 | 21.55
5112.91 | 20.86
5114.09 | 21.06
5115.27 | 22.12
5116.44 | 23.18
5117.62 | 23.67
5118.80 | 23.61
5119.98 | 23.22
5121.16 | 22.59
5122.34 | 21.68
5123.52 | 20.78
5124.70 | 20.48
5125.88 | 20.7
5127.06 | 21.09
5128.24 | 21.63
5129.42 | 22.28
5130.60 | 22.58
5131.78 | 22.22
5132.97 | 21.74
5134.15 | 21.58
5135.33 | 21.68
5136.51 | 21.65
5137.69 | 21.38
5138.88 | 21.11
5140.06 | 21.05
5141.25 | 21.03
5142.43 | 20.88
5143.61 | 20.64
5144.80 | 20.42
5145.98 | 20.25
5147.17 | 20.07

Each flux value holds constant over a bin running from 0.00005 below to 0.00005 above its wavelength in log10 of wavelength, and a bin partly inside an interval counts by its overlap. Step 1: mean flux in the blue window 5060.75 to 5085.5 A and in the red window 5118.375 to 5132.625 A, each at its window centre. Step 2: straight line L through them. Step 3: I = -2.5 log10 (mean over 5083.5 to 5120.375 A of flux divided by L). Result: -0.045 mag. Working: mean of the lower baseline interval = 21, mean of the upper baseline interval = 21.9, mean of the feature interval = 22.4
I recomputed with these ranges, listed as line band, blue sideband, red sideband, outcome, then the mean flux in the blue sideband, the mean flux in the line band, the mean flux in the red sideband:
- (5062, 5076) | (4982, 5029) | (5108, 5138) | 0.04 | 22.1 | 21.2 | 22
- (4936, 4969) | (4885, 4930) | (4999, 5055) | -0.09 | 21.2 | 23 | 21.4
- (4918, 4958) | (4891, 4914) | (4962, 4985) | -0.05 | 21.4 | 22.8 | 22.3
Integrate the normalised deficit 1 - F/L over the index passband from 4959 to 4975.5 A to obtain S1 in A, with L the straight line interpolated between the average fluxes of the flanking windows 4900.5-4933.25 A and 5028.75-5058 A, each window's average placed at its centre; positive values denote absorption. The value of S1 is -0.8 A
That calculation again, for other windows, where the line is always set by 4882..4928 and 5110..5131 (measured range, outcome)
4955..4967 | -0.9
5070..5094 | 0.4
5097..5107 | 0.3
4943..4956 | -1.4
